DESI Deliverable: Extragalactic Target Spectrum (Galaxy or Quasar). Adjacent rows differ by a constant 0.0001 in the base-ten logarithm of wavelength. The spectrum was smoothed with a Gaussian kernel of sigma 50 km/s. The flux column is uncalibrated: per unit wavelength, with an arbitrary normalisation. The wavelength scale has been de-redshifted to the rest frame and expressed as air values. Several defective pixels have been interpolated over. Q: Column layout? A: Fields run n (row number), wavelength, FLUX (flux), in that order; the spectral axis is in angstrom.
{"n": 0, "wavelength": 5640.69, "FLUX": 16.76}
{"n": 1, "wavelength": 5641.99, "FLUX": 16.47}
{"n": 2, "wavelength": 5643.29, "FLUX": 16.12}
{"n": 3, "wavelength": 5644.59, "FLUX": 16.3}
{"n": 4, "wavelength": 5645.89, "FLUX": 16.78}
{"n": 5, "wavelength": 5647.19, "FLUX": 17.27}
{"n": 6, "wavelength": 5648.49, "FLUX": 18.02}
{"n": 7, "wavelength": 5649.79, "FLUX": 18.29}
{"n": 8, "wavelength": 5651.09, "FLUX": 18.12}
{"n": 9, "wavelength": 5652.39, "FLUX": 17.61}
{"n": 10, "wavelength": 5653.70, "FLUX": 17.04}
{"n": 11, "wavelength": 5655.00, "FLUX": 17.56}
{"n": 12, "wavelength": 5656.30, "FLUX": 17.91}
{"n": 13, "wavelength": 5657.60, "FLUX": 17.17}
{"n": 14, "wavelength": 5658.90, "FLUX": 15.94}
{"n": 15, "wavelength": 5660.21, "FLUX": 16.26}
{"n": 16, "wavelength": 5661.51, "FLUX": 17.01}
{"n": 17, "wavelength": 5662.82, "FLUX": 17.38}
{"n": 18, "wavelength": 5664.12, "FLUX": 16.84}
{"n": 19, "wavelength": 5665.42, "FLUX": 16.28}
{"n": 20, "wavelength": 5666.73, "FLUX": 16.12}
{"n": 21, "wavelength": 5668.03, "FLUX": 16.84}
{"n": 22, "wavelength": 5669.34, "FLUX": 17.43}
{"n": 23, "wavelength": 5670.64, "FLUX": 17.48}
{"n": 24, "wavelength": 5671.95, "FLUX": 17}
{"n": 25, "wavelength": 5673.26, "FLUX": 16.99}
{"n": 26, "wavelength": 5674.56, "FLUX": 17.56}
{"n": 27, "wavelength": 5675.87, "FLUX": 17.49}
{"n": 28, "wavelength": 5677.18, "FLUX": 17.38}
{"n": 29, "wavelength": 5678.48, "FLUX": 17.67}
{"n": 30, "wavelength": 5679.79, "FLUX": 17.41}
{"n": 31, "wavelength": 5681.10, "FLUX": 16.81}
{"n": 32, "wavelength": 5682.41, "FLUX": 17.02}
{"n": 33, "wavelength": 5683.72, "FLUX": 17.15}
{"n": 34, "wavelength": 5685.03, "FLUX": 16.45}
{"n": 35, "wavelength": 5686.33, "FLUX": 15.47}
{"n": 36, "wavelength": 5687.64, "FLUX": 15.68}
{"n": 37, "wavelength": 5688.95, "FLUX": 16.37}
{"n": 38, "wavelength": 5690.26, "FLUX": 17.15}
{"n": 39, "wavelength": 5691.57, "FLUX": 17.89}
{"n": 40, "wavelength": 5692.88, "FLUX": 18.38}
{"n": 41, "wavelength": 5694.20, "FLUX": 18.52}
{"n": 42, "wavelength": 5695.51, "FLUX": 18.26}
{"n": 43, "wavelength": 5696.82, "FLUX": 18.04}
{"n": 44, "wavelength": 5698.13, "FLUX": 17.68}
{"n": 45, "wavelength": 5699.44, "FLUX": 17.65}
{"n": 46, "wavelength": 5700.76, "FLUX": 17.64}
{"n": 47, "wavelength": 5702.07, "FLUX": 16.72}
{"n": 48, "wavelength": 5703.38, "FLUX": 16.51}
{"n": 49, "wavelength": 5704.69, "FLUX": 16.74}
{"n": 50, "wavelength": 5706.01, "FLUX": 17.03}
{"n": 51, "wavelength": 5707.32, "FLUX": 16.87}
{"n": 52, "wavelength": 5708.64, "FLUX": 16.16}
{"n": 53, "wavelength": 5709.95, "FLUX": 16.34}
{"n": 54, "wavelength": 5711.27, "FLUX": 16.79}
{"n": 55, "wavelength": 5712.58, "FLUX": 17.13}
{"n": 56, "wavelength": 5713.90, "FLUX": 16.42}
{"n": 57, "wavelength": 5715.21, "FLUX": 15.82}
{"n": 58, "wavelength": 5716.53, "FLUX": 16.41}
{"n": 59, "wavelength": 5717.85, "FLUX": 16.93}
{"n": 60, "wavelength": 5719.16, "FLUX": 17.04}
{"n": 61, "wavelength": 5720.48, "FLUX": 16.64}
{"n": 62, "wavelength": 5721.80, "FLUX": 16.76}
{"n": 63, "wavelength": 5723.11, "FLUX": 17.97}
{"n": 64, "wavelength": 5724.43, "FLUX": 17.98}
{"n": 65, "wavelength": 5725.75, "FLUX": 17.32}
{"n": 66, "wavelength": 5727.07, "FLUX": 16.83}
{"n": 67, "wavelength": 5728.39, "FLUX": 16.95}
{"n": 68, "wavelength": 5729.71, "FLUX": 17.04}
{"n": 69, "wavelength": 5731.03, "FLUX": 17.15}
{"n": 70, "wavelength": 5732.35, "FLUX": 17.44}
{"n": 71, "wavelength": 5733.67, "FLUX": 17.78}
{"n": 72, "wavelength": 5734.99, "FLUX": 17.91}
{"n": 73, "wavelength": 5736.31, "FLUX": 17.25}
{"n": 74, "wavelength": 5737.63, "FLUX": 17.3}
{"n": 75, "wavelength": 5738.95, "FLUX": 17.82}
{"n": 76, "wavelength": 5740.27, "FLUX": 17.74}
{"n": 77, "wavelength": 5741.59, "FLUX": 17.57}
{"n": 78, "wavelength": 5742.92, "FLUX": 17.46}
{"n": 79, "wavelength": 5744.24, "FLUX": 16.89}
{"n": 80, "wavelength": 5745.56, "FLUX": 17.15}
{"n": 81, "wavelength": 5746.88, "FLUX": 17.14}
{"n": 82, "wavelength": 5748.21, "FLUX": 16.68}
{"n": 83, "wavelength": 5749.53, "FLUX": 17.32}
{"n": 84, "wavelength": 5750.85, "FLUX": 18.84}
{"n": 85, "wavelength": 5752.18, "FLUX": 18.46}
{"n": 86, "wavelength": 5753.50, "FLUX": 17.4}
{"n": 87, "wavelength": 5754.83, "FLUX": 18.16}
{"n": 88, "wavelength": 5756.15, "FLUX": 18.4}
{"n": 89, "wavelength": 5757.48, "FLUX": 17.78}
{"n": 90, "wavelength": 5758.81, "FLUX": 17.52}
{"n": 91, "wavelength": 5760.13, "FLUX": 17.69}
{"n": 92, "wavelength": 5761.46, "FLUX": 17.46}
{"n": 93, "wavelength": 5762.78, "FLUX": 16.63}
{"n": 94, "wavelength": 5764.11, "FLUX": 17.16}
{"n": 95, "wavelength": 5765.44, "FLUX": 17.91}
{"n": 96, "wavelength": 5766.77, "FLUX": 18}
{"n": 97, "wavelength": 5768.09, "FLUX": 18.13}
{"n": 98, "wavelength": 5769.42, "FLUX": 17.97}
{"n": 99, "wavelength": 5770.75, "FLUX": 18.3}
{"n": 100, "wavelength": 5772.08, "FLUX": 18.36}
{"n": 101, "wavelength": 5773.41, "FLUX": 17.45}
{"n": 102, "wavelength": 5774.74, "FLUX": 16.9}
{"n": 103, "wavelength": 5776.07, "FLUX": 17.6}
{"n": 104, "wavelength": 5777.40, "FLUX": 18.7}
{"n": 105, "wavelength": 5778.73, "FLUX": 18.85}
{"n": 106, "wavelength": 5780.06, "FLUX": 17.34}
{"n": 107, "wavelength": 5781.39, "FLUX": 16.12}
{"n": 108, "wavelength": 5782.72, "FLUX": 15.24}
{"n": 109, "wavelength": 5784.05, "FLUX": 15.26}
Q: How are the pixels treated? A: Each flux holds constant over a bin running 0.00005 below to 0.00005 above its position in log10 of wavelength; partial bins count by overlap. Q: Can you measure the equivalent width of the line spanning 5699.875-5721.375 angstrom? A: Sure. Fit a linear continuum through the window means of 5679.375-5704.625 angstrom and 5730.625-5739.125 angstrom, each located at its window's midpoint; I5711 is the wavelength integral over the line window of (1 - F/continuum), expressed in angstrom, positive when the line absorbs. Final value 0.8 angstrom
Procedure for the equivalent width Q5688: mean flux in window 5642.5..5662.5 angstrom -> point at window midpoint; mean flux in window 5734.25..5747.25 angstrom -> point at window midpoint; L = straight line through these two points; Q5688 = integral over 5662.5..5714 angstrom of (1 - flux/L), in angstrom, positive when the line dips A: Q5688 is 0.6 angstrom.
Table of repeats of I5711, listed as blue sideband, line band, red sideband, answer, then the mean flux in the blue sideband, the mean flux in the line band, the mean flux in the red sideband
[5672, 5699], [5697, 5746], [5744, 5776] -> 1.0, 17.3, 17.1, 17.7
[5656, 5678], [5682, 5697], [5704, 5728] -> -0.2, 17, 17.2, 16.8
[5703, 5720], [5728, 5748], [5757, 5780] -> -0.2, 16.6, 17.4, 17.8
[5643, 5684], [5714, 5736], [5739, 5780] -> 0.5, 17.1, 17.1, 17.7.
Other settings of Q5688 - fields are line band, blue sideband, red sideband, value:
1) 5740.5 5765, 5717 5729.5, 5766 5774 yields 0.2 angstrom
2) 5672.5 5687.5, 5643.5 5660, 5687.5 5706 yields 0.3 angstrom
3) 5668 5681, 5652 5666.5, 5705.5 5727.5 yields -0.3 angstrom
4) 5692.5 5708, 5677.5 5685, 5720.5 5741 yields -0.2 angstrom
